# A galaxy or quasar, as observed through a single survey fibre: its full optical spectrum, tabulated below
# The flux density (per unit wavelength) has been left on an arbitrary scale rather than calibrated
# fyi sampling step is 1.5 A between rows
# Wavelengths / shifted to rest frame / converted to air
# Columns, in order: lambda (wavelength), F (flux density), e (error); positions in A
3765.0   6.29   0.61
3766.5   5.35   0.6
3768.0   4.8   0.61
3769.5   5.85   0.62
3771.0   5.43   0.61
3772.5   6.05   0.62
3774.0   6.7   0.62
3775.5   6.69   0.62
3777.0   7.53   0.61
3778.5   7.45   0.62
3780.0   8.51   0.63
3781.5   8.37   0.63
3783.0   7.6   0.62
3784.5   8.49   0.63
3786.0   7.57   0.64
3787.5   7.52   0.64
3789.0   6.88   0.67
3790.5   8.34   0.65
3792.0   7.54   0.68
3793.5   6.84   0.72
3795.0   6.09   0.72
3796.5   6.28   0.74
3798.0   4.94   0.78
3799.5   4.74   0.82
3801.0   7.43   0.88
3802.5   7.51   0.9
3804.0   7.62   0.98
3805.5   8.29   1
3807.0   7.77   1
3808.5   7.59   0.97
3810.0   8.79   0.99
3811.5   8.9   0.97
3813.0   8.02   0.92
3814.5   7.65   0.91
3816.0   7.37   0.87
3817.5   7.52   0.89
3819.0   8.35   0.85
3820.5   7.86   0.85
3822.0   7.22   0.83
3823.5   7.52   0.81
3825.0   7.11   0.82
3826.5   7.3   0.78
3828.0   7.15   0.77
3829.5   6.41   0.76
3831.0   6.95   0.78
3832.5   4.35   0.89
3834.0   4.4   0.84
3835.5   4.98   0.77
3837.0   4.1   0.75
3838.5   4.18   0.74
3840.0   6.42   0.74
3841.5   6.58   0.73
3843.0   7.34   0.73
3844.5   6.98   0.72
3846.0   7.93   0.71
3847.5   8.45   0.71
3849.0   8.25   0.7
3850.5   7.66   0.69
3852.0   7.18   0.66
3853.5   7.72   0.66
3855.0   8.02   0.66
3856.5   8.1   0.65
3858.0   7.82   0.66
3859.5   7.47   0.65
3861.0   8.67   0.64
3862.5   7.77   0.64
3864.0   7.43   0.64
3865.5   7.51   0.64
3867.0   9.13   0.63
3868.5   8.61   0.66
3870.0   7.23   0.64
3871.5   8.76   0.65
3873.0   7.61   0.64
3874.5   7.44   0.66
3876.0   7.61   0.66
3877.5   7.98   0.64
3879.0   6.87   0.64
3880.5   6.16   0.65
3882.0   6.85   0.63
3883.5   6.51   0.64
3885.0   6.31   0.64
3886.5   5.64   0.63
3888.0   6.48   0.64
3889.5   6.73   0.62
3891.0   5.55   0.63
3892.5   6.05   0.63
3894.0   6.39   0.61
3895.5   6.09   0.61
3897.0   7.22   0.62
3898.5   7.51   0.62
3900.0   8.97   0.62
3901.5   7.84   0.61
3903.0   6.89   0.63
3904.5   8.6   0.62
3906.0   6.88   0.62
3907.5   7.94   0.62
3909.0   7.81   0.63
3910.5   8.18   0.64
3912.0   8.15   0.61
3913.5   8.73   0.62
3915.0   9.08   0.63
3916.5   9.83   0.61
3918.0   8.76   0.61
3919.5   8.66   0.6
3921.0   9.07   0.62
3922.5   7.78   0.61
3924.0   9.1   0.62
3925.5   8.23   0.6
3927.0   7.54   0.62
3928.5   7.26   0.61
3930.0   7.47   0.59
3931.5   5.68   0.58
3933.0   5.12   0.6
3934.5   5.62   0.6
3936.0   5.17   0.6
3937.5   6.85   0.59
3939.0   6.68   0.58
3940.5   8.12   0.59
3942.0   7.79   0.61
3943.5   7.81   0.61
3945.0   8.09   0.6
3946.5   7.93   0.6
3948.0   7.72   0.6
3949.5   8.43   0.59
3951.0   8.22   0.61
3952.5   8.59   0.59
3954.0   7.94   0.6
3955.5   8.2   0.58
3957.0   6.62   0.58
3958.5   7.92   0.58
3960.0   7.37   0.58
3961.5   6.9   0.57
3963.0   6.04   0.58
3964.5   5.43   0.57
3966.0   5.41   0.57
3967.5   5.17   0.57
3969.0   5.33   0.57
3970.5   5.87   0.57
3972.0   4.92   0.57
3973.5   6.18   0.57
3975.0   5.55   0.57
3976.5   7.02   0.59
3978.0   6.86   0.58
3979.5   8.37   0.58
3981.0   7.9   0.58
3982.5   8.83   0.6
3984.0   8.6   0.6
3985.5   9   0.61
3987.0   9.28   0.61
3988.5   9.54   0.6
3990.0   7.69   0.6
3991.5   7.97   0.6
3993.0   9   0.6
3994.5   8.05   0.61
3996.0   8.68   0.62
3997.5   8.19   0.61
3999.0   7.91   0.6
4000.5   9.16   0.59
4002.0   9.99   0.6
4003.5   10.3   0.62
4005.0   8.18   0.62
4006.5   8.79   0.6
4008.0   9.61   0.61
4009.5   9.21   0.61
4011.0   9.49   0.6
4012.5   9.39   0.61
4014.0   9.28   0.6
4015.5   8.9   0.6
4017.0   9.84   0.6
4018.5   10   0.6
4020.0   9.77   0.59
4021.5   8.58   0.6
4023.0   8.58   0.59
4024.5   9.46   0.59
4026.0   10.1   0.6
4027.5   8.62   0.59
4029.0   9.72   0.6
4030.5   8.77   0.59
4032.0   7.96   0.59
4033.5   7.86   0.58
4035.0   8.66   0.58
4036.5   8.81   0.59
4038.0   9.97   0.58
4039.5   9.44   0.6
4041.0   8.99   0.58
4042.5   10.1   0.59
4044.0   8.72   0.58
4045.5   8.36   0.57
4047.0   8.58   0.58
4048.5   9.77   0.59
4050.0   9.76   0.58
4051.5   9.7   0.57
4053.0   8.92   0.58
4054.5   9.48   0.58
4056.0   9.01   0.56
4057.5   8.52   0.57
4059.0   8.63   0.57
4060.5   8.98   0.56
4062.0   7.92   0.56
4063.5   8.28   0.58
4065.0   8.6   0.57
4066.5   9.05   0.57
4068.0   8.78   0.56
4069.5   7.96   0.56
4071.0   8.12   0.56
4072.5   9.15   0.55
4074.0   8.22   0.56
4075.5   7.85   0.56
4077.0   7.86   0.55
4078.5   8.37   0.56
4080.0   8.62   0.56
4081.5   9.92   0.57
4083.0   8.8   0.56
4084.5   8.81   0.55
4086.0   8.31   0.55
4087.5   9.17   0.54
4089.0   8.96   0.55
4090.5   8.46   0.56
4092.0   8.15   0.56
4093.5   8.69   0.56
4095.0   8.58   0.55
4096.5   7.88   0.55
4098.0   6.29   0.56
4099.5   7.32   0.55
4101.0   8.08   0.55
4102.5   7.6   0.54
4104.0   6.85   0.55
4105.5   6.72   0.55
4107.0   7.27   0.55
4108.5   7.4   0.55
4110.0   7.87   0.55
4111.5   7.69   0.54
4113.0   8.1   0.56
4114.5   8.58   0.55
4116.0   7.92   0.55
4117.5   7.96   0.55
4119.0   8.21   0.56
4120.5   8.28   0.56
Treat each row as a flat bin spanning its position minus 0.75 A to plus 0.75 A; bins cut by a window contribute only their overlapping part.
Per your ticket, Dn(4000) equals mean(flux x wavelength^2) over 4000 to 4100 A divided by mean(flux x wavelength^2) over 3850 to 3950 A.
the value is 1.27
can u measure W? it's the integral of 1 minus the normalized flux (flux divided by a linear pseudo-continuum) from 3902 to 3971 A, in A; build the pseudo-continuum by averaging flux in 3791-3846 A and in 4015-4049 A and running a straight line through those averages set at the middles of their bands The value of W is 5.5 A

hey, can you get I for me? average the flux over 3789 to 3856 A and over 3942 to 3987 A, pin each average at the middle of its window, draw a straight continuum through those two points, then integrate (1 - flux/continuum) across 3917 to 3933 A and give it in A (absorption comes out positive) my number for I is -1.5 A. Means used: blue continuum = 7.04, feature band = 7.85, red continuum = 7.23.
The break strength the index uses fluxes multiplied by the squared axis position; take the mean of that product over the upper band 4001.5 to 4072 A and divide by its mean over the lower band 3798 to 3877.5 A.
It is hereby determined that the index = 1.37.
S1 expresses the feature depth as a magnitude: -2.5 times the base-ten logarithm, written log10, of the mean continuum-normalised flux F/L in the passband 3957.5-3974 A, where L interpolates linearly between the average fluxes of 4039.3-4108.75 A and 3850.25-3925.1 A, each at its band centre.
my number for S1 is 0.30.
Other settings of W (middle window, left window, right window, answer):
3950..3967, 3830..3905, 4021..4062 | 1.97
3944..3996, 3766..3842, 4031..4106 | 3.33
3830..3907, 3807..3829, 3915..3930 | 9.68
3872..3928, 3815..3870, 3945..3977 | -4.40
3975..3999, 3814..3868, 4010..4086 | 0.50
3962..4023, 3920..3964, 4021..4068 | 0.97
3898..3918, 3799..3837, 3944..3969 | -2.93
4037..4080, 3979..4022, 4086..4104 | -2.10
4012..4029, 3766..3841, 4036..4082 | -1.56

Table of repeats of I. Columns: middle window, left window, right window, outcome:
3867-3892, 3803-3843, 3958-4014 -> 0.61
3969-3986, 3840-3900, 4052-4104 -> 1.77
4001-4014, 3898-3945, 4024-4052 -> -0.91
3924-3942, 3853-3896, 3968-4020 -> 2.16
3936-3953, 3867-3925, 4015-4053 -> 0.92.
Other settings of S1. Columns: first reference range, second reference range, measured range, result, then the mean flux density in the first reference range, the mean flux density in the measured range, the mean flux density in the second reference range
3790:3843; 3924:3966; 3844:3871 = -0.14 mag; 6.86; 7.9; 7.21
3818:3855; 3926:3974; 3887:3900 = 0.03 mag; 6.8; 6.63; 6.87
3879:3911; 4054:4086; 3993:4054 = -0.12 mag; 6.97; 9.1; 8.6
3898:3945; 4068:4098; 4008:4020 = -0.16 mag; 7.72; 9.47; 8.47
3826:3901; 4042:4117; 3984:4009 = -0.12 mag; 7.02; 8.83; 8.41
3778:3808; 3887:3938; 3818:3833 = 0.04 mag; 7.29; 7.07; 7.44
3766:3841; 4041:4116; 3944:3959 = -0.03 mag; 6.89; 7.96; 8.43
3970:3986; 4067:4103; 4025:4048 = -0.15 mag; 7.18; 8.99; 8.34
